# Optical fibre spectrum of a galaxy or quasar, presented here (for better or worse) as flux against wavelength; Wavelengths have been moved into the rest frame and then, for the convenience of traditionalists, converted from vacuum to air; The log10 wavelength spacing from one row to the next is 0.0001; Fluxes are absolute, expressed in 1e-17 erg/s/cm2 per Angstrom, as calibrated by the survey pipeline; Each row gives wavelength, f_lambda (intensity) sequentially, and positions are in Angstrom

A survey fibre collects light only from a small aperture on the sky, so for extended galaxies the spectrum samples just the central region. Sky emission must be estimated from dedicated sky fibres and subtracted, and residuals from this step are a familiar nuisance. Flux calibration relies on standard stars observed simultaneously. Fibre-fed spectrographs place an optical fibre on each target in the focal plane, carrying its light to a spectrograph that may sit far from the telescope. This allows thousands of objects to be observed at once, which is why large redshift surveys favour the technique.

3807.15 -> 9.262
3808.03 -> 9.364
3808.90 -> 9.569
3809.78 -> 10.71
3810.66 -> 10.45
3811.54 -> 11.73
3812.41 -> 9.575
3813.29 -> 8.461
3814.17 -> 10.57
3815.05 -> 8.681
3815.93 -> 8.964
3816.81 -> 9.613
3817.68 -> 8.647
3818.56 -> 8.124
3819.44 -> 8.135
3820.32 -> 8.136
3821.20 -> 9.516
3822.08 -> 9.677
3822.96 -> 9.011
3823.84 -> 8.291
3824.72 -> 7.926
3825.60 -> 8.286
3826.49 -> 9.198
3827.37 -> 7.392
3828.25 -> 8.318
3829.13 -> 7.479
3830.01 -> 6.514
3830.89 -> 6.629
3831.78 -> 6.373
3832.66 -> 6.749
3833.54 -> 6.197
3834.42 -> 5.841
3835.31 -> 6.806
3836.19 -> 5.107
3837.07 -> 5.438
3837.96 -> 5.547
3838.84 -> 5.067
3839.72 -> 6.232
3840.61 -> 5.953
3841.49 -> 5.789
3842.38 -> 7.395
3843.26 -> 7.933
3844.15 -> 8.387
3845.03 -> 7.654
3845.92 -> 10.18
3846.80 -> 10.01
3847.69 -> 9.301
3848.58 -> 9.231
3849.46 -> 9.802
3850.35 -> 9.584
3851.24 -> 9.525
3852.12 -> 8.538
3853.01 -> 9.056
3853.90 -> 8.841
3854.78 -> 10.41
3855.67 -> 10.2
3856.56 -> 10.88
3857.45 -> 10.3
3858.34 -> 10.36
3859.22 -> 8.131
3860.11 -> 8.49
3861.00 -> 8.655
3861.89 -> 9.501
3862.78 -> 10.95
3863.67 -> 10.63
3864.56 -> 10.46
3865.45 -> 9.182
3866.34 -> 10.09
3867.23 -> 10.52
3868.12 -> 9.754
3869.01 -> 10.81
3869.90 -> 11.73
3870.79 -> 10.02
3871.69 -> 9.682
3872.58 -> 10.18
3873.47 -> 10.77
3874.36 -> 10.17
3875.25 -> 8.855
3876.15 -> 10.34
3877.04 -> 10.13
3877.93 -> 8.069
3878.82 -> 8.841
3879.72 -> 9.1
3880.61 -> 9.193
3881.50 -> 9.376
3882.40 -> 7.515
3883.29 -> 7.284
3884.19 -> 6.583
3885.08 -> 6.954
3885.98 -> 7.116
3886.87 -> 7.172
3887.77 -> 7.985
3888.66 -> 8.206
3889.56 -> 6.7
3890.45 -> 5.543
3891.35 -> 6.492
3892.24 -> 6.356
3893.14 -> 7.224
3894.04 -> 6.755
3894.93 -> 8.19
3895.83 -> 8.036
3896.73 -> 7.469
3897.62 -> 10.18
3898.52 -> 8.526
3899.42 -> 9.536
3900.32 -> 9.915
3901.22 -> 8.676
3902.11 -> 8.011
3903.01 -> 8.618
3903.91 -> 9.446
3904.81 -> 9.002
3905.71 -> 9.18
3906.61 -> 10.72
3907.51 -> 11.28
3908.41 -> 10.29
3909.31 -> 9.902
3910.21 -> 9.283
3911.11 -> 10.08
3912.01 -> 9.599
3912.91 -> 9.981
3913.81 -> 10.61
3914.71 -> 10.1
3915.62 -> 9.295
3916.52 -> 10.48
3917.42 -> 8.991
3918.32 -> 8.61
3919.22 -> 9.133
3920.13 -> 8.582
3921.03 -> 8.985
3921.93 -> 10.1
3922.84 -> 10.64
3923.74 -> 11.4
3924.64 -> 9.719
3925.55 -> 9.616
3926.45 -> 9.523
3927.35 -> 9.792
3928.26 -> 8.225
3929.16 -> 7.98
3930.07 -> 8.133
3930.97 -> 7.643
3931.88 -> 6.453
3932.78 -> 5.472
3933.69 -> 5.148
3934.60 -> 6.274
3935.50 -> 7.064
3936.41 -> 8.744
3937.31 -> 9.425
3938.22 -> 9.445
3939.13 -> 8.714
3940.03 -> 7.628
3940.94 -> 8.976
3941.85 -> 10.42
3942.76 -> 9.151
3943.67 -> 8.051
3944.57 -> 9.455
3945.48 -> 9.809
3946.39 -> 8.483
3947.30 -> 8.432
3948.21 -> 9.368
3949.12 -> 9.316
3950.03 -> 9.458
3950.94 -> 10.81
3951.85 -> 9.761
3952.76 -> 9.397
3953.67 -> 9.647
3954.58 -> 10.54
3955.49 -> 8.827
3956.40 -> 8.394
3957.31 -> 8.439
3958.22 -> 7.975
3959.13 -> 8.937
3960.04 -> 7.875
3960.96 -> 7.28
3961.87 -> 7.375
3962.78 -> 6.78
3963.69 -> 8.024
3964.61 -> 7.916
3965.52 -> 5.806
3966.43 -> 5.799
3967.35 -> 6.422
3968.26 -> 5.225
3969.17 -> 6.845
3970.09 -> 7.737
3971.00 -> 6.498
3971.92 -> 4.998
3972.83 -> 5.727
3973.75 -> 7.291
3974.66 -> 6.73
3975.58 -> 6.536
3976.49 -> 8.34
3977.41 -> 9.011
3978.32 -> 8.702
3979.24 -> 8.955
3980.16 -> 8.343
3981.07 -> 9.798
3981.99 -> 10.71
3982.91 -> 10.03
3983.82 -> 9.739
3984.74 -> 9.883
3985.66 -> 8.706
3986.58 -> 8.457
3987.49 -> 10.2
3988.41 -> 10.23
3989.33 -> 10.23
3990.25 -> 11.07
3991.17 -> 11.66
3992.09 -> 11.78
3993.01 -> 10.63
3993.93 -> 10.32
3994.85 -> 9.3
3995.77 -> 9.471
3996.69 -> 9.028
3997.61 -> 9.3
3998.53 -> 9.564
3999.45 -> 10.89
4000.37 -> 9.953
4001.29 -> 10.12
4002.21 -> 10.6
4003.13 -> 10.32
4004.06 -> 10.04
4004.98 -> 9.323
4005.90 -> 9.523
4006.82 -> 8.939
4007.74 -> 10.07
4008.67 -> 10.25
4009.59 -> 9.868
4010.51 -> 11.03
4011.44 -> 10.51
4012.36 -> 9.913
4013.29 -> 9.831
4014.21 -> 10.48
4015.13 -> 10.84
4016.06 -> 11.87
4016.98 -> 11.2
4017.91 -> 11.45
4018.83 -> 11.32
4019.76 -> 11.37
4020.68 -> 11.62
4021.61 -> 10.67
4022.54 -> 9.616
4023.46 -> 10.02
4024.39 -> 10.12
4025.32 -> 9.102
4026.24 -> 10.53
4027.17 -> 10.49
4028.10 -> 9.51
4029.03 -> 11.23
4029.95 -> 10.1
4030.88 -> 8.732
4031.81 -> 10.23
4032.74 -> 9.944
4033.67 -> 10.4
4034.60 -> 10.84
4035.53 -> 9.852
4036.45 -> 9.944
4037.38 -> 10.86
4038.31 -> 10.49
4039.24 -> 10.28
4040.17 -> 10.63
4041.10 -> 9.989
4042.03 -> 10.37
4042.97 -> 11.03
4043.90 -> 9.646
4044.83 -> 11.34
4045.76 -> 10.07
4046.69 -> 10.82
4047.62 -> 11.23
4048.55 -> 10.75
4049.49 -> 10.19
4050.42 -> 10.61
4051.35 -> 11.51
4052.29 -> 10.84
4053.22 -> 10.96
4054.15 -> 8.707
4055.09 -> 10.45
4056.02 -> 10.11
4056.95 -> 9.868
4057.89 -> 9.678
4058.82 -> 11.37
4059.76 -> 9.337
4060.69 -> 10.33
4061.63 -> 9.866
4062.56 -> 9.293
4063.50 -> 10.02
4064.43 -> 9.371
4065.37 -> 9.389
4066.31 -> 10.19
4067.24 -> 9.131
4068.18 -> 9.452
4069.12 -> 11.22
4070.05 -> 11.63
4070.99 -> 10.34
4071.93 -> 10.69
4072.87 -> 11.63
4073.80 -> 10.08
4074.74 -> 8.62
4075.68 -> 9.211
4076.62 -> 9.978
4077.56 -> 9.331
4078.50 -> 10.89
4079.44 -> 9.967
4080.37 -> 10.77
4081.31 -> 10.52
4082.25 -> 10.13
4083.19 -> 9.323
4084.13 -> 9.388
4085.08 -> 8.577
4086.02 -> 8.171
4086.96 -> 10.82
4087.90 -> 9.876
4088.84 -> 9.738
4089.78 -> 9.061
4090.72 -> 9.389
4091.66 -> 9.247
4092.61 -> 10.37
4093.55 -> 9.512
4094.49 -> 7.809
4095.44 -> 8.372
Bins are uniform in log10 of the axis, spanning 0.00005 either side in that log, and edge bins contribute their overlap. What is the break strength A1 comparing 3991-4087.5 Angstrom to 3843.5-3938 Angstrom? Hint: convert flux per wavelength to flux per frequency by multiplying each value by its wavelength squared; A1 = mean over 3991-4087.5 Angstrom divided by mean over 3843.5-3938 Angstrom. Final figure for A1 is 1.2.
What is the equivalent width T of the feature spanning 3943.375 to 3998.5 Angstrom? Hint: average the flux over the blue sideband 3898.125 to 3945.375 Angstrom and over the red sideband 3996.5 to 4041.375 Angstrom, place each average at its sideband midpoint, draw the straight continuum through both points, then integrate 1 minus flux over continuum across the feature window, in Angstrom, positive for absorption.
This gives 5.7 Angstrom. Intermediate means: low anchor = 9.04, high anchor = 10.3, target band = 8.67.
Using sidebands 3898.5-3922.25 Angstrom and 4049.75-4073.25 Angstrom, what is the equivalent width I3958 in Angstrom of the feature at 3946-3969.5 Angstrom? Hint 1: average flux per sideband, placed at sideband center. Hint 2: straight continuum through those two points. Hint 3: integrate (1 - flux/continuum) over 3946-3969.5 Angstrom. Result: 3.72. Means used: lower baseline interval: 9.53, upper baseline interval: 10.2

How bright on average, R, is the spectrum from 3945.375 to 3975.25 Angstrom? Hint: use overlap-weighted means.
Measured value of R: 7.9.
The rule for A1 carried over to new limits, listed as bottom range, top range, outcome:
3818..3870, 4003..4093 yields 1.33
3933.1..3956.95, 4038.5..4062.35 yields 1.24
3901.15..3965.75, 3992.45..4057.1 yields 1.21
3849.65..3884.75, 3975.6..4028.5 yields 1.13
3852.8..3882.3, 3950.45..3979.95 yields 0.83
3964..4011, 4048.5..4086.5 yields 1.16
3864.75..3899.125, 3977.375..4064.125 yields 1.27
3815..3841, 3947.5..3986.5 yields 1.18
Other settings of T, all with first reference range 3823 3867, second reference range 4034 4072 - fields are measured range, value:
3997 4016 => -0.47 Angstrom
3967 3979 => 3.23 Angstrom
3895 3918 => -1.50 Angstrom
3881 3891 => 1.57 Angstrom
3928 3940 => 2.05 Angstrom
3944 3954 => -0.14 Angstrom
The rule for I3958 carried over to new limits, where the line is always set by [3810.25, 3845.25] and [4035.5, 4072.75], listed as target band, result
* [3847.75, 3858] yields -2.02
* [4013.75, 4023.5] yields -1.06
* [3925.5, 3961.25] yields 1.91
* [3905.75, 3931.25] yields -2.33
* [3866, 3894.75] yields -0.81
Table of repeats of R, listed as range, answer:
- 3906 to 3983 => 8.6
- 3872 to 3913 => 8.66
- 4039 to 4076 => 10.3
